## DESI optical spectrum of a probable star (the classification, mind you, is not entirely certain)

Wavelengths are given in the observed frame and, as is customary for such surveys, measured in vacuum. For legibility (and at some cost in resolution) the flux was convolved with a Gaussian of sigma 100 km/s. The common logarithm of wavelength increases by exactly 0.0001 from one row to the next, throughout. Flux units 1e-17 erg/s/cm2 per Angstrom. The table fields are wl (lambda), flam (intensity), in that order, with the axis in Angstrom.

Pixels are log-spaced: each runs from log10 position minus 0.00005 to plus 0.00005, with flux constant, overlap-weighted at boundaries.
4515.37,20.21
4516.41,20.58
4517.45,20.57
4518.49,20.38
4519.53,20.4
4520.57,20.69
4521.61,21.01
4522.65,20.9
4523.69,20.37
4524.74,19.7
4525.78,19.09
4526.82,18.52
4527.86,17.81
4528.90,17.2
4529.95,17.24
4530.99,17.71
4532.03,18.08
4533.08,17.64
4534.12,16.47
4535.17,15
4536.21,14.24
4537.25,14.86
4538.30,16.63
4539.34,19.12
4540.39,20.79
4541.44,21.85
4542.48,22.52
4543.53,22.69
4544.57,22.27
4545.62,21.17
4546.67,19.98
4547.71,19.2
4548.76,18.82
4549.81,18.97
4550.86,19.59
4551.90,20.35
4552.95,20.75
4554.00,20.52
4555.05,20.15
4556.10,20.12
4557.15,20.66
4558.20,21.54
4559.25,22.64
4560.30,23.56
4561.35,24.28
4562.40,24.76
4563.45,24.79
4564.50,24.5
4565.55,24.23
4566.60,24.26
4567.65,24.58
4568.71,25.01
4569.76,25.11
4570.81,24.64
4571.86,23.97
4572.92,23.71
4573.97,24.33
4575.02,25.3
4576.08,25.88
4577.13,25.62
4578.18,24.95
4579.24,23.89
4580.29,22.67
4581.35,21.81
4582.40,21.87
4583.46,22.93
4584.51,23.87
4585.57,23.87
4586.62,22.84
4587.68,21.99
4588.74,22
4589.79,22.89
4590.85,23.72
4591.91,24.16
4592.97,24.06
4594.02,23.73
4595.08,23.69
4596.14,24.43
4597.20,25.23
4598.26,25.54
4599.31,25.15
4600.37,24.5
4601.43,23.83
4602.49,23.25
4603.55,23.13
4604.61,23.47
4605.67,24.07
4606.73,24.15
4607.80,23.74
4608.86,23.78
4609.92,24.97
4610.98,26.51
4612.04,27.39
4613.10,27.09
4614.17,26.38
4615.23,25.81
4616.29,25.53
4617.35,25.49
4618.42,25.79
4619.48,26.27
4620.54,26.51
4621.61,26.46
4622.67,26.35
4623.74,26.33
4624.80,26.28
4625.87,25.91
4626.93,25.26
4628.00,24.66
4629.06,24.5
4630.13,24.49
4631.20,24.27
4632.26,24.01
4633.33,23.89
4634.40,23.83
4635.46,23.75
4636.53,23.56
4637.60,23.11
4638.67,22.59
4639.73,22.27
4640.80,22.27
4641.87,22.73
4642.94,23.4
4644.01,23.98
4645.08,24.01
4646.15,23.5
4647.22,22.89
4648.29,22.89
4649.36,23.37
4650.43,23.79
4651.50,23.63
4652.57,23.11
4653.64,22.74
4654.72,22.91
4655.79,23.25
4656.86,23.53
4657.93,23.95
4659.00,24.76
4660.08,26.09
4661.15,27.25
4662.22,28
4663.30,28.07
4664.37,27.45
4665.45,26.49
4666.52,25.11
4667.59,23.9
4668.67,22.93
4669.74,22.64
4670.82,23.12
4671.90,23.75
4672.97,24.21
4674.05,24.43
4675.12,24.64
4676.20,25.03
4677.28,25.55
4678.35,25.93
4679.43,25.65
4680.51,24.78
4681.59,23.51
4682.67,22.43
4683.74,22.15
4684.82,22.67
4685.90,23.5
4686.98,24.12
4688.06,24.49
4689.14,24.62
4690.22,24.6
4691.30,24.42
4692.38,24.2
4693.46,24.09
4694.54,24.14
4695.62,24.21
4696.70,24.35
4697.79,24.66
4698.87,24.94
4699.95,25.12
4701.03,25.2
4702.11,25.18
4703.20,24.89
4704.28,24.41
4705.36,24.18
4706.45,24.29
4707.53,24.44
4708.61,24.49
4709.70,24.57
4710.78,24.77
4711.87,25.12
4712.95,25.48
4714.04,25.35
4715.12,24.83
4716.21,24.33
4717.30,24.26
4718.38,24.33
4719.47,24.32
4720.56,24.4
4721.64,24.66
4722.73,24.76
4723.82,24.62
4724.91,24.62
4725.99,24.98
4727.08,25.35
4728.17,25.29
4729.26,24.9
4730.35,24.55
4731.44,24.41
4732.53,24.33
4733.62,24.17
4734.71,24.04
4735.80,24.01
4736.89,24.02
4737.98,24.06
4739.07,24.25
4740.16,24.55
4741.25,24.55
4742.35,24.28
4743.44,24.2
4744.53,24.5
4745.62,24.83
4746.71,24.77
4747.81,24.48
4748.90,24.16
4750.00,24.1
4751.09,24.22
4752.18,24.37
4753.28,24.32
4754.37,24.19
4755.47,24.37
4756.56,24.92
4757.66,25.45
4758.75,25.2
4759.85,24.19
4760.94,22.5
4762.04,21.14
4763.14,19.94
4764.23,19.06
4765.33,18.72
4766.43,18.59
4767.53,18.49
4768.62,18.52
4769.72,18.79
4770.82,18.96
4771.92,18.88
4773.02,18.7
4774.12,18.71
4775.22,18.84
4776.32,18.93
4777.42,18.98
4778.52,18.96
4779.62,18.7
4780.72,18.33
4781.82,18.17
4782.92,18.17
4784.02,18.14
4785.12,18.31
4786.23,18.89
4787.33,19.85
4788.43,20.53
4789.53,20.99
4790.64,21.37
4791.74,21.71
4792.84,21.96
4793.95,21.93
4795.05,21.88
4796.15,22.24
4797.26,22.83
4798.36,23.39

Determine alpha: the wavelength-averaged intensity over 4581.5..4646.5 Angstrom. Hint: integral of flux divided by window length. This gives 24.3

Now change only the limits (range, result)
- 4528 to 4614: 22.4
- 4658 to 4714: 24.7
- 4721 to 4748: 24.5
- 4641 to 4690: 24.2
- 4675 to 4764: 24.4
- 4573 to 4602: 23.9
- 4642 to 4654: 23.4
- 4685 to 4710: 24.5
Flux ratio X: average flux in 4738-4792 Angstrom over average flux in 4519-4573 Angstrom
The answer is 1.04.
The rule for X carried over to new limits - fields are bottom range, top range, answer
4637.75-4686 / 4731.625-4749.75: 1.01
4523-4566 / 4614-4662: 1.22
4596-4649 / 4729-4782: 0.91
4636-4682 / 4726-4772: 0.96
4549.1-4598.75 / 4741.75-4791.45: 0.91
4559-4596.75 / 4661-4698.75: 1.03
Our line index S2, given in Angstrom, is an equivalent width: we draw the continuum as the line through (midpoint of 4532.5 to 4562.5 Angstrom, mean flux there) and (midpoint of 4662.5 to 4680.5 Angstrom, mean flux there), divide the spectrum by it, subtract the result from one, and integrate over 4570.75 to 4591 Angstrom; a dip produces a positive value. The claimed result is -2.2 Angstrom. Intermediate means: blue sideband 20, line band 23.6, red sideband 25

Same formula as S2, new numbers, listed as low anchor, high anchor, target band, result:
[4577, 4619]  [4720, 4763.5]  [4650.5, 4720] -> -0.7 Angstrom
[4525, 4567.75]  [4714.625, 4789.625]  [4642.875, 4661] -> -2.0 Angstrom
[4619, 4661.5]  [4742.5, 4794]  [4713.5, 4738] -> -2.6 Angstrom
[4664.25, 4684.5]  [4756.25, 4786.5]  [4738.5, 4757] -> -3.1 Angstrom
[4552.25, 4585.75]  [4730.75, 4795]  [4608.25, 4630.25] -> -2.7 Angstrom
